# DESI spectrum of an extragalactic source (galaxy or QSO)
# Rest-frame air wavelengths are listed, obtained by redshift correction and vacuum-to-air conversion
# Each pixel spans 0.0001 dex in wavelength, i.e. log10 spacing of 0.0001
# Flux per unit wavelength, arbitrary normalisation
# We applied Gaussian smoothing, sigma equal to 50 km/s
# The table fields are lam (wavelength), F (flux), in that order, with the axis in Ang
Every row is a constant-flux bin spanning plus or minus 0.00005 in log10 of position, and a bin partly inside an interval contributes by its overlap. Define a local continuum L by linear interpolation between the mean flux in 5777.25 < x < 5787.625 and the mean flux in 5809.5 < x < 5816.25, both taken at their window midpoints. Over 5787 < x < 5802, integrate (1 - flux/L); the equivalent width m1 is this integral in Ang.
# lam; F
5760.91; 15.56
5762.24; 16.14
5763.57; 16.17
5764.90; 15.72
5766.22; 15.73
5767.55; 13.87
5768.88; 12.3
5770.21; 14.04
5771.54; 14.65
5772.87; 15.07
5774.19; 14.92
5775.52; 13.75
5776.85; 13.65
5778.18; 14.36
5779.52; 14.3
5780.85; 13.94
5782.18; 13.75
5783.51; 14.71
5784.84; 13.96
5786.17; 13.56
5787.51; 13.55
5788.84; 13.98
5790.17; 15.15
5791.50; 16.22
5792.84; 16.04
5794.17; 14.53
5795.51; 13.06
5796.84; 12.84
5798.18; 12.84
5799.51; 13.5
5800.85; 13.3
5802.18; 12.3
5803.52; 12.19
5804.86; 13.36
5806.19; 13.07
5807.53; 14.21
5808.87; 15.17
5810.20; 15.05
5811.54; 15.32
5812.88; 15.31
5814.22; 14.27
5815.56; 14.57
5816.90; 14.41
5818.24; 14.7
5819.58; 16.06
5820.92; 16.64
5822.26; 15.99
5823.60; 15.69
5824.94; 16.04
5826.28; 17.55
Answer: 0.3 Ang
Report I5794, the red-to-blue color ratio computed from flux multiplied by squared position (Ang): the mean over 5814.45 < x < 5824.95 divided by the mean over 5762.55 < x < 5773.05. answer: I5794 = 1.07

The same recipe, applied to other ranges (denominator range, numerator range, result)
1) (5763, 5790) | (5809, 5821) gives 1.07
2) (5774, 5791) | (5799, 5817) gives 1.00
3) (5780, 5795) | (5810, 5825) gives 1.07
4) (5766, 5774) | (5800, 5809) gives 0.94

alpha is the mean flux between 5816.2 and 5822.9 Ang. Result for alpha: 15.6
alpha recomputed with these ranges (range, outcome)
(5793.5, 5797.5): 13.5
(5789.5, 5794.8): 15.5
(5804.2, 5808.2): 13.6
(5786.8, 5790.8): 14.2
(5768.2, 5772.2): 13.6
